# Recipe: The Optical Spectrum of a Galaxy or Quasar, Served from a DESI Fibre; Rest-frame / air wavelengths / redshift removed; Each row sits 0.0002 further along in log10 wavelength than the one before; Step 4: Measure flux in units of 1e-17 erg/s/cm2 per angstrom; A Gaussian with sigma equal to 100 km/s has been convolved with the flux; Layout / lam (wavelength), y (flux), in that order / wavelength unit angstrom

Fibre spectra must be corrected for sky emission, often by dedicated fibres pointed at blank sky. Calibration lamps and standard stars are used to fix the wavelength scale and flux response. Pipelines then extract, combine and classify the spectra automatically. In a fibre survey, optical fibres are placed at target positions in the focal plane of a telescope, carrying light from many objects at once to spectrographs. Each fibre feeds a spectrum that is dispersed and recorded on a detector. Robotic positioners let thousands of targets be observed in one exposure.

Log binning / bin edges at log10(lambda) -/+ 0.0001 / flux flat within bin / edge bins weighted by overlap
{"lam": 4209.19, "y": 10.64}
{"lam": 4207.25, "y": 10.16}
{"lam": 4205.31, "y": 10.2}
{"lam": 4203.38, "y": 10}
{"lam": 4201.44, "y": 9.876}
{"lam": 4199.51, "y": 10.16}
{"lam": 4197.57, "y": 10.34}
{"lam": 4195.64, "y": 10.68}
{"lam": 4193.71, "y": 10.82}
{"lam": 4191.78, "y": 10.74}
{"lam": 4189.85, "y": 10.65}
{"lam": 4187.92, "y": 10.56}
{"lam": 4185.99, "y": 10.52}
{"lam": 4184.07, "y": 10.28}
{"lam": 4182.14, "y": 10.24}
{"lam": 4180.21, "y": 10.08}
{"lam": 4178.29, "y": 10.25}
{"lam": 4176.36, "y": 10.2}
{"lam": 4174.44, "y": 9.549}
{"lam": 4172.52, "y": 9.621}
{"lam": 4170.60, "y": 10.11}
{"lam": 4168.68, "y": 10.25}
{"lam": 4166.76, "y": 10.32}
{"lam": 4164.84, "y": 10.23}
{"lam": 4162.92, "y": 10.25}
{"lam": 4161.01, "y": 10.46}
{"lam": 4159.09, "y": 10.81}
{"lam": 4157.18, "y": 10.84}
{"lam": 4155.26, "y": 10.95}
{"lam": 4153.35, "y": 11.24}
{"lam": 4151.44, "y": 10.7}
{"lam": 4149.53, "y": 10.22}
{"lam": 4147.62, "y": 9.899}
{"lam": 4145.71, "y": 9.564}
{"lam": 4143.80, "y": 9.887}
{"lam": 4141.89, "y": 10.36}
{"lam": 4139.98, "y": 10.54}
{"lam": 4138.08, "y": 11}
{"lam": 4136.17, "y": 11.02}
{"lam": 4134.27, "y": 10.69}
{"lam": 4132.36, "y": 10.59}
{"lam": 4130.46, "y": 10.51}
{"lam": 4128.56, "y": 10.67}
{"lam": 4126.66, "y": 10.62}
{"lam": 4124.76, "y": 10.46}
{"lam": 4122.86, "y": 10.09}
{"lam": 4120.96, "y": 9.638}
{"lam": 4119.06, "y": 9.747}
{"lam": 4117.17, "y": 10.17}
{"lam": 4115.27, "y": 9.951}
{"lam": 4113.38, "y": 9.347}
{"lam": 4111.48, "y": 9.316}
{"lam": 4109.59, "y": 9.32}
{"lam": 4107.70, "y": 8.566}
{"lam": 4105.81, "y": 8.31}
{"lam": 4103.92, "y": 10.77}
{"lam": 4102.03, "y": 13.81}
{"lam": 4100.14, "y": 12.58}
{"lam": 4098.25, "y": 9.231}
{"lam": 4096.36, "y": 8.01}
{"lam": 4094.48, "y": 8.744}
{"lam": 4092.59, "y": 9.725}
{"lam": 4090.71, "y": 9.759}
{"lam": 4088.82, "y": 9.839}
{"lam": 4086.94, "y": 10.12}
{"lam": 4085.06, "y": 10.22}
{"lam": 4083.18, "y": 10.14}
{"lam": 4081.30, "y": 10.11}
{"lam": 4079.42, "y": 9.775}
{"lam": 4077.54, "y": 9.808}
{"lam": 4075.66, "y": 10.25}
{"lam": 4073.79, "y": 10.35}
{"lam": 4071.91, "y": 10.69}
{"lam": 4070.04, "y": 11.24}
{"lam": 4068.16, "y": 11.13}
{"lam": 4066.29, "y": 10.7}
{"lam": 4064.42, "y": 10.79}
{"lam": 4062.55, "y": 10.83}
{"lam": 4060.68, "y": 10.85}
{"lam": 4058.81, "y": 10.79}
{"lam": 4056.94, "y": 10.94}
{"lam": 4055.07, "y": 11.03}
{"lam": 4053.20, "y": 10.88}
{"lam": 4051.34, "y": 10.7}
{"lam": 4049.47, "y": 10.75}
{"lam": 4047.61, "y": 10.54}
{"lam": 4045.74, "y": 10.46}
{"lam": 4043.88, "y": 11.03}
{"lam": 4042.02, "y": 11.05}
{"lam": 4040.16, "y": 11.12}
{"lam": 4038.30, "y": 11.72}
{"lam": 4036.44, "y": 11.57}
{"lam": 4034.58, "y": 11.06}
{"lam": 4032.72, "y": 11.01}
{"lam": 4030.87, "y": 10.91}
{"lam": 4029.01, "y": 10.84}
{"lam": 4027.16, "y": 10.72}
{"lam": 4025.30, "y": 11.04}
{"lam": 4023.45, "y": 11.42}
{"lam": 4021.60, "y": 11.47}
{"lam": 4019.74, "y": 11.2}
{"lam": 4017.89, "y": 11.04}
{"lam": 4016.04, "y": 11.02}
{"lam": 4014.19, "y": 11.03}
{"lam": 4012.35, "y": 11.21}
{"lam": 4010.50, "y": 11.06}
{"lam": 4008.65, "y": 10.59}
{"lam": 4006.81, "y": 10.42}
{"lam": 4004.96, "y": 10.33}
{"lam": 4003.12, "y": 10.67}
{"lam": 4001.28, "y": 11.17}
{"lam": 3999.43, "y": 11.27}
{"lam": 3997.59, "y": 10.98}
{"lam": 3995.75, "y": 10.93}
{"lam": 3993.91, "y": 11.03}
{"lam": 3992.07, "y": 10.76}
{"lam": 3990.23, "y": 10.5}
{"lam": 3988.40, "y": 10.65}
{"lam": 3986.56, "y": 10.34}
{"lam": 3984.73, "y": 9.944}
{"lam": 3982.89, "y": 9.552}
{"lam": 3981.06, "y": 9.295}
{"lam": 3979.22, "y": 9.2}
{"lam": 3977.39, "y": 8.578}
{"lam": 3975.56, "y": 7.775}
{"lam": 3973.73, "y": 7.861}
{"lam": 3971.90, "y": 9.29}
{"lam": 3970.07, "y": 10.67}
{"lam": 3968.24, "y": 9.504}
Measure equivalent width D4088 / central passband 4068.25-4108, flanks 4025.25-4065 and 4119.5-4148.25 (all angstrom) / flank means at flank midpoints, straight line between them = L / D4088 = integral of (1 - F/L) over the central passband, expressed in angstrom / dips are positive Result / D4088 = 1.9 angstrom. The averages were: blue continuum 10.9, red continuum 10.4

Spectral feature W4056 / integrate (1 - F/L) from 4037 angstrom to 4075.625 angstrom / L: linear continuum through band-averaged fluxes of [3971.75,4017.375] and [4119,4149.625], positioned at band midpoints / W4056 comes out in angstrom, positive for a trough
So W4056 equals -2.2 angstrom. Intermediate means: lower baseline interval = 10.2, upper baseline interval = 10.3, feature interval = 10.9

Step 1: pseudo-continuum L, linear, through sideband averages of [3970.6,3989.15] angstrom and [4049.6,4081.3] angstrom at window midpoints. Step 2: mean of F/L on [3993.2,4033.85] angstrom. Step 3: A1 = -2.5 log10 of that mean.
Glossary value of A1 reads -0.12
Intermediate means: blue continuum 9.26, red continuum 10.7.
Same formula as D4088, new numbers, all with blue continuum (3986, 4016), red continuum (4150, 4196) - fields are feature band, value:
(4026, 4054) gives -0.6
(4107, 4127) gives 1.6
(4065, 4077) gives 0.0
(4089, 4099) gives 1.4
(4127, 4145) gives -0.1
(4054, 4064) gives -0.2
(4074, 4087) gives 0.7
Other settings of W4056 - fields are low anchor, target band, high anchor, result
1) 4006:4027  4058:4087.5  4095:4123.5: -0.39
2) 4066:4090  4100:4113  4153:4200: 0.18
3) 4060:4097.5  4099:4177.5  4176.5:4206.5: -0.50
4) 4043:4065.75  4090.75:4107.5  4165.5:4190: 0.82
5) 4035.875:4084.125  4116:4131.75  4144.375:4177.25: 0.33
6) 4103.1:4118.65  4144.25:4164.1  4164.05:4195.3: -0.97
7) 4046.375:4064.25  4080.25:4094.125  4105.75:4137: 0.63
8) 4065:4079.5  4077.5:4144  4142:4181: 2.06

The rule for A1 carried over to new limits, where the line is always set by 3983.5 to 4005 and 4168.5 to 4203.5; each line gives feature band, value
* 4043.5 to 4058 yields -0.02 mag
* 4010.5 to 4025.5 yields -0.05 mag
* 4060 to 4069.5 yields -0.03 mag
